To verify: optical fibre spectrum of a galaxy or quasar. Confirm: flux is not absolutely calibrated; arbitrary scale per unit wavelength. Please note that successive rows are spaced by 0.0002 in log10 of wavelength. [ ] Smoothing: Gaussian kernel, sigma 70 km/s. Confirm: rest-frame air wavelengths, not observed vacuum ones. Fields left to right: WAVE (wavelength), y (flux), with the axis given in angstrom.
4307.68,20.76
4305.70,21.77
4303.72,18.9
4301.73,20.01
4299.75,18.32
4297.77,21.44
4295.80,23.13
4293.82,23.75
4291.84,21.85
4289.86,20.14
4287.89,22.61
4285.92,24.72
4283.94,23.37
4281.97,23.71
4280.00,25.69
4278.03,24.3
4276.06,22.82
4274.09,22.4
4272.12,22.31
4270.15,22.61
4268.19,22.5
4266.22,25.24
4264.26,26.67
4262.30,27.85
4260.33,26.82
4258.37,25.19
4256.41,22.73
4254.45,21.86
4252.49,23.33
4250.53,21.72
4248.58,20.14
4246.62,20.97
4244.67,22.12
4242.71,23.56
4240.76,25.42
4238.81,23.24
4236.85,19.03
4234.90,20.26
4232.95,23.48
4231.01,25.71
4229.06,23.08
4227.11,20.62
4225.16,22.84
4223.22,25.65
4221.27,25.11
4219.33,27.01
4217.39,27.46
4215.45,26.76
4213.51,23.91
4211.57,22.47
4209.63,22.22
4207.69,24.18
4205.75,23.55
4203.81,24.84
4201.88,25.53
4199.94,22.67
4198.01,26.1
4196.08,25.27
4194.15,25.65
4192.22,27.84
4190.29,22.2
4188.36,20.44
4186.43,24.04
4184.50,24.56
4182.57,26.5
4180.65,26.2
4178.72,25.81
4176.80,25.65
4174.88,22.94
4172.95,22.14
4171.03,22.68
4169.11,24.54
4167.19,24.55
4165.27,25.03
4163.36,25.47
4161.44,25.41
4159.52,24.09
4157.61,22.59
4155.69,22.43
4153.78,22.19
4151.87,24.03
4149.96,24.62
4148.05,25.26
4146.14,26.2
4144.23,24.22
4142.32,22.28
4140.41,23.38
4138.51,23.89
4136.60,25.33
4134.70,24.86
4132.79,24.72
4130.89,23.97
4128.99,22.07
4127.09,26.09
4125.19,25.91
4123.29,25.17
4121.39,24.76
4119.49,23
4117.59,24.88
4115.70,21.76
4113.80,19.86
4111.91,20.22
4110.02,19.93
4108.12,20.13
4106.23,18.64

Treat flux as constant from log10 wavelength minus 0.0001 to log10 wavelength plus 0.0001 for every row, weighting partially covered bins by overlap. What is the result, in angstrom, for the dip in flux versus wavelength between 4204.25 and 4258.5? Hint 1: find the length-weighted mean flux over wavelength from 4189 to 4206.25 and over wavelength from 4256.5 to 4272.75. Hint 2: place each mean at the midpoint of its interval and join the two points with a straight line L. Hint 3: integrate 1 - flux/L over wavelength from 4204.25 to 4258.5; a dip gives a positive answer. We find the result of 3.27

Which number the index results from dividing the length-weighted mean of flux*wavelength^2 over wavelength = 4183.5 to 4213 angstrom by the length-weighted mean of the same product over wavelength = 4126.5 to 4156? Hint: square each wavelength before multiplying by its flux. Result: 1.03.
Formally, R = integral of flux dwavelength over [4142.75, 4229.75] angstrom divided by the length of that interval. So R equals 24.4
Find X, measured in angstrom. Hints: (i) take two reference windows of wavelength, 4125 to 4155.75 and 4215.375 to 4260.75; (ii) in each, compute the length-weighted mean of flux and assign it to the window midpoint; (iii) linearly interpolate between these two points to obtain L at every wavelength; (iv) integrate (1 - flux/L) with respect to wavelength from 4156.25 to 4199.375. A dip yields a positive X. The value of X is -1.1 angstrom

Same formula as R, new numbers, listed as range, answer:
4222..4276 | 23.2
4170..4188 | 24.4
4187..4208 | 24.4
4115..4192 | 24.2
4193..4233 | 24.5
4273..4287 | 23.8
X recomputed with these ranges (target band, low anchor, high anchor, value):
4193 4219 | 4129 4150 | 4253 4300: -0.9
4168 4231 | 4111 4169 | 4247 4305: -2.4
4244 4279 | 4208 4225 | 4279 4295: 0.6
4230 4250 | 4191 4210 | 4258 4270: 2.3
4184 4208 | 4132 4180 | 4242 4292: -0.5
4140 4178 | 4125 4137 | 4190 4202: 1.3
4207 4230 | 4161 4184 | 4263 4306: -0.4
